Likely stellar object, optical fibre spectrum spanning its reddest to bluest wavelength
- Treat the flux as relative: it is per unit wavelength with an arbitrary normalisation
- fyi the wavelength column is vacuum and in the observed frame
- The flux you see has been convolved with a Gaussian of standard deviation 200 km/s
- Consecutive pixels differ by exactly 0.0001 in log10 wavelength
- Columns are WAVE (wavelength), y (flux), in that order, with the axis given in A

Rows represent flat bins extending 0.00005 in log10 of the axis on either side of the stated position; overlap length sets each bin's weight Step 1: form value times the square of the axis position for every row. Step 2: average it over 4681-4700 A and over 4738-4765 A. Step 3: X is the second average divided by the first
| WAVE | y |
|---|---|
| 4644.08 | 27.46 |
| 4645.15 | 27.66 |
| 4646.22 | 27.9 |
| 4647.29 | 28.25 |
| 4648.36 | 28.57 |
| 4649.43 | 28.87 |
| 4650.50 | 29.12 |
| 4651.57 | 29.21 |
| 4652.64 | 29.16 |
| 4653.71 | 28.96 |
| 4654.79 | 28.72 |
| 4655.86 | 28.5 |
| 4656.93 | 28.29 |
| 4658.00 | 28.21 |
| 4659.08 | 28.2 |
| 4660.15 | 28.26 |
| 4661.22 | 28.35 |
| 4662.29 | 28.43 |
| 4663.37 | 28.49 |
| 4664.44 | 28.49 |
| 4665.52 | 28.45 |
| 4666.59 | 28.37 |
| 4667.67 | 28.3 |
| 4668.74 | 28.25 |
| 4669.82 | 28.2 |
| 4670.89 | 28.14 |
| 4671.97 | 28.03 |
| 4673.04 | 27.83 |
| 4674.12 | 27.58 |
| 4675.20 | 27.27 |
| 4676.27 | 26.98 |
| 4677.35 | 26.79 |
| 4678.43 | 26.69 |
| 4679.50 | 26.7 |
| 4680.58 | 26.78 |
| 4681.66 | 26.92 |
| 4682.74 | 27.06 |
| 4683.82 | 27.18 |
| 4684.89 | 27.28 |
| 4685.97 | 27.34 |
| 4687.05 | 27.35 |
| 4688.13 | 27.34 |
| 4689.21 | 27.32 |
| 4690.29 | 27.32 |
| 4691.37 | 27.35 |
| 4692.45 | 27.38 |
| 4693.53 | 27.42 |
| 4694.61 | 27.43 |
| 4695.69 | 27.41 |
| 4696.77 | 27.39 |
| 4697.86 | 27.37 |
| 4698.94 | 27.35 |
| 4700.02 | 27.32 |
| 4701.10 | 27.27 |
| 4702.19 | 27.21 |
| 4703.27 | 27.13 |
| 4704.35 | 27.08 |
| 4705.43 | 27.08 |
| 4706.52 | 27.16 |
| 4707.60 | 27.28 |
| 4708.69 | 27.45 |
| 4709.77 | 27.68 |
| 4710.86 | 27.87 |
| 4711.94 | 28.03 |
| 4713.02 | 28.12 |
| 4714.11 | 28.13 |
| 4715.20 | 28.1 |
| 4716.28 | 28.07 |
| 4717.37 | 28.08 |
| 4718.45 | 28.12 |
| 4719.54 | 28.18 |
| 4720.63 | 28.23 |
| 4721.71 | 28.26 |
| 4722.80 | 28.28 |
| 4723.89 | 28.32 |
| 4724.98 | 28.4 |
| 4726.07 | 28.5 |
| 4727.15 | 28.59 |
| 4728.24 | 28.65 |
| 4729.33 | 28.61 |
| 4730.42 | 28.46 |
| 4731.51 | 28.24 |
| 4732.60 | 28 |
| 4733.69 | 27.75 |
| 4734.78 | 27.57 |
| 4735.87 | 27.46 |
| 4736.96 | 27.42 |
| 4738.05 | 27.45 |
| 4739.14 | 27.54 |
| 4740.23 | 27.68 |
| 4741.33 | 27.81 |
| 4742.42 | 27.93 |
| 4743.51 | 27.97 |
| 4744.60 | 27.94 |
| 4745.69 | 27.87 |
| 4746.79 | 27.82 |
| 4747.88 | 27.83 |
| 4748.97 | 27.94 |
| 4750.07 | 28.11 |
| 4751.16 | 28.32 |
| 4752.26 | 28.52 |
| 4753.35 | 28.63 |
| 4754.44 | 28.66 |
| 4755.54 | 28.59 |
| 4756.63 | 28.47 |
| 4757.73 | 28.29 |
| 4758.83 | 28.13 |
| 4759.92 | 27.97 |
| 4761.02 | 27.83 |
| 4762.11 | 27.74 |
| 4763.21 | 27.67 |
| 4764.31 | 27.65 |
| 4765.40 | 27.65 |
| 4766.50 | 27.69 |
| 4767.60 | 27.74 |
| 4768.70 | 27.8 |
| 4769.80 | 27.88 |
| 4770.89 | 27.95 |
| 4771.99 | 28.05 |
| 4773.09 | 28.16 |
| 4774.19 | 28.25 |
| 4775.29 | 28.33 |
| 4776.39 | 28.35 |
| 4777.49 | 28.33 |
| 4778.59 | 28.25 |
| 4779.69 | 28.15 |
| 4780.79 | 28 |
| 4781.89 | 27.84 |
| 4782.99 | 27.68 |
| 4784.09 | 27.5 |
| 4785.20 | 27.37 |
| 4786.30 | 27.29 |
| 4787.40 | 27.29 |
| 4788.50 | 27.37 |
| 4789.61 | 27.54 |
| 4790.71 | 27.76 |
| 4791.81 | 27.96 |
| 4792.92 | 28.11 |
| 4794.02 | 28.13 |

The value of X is 1.05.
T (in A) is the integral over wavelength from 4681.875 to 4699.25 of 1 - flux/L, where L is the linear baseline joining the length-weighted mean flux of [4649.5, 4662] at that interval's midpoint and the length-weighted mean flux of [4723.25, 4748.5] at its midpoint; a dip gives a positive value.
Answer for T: 0.6 A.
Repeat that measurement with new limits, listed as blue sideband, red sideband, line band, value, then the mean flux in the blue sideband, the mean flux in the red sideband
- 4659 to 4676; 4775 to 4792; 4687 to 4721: 0.6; 28.2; 27.8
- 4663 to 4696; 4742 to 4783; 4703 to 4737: -0.2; 27.5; 28.1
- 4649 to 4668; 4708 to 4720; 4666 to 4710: 1.4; 28.6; 28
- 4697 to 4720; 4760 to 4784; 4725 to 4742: -0.2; 27.6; 27.9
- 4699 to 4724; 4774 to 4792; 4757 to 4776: -0.1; 27.7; 27.8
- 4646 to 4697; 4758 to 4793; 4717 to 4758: -0.4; 27.9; 27.8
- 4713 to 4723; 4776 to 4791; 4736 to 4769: 0.0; 28.1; 27.8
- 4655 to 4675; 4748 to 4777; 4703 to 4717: 0.3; 28.2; 28.1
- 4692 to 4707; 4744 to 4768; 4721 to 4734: -0.3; 27.3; 28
